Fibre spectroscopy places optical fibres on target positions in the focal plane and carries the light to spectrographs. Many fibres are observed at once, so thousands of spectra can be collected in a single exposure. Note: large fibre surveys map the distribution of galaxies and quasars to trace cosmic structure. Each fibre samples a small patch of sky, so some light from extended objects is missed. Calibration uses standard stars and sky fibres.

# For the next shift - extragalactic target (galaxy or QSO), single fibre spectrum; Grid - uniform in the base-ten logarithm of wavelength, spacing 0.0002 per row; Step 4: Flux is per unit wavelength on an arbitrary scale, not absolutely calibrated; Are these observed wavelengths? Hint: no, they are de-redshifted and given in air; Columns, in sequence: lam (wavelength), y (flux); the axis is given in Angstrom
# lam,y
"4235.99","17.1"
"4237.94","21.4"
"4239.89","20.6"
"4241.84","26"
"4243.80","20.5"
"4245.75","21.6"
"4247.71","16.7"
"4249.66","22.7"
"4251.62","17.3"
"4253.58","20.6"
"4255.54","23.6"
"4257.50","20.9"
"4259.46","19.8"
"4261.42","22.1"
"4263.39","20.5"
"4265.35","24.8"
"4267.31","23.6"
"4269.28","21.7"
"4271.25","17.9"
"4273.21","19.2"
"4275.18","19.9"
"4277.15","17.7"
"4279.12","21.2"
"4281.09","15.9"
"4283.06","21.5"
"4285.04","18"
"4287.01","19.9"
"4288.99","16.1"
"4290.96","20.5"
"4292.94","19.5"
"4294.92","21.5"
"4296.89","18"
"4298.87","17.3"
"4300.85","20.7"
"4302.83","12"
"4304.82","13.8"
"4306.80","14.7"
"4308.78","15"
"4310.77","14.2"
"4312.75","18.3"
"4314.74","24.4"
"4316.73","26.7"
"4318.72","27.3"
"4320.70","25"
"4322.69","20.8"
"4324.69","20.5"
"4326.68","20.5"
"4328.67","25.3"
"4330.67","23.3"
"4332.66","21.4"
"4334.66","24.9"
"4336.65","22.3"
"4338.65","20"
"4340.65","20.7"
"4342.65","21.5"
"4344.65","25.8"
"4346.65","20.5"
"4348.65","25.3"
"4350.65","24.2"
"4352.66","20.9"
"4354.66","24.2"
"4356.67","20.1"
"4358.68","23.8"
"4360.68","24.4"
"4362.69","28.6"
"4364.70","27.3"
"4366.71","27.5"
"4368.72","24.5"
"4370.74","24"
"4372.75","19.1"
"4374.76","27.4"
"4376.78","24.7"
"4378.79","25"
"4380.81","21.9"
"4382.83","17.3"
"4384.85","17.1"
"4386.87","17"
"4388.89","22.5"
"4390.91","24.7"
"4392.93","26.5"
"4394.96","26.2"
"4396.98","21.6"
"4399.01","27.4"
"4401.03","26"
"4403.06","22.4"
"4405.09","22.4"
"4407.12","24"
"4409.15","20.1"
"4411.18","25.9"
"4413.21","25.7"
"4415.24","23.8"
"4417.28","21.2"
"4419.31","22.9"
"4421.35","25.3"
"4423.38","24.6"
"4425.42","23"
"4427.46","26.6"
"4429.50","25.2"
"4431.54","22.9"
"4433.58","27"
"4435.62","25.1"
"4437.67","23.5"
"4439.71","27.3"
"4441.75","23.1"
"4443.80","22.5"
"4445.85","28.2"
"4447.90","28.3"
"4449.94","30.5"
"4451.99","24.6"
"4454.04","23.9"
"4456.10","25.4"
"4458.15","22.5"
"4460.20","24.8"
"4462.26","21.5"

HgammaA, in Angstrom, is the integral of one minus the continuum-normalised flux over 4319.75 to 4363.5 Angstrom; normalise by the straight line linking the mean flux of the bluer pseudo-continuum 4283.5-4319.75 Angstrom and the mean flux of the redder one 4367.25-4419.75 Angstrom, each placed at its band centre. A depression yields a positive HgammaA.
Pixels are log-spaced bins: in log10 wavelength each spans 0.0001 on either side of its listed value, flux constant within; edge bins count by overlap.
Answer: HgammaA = -4.6 Angstrom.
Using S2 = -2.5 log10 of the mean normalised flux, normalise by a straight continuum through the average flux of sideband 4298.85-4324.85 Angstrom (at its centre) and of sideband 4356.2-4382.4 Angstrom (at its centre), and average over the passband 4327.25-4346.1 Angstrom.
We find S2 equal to -0.06 mag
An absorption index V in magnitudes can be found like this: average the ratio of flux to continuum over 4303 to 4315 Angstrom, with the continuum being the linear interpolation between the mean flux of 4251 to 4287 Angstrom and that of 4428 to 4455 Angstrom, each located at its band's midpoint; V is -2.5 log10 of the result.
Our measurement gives 0.33 mag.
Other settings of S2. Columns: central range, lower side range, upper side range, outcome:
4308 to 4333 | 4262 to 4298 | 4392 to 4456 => -0.03 mag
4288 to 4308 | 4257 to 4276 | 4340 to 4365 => 0.25 mag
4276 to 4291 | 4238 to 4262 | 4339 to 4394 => 0.16 mag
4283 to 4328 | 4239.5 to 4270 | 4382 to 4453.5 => 0.15 mag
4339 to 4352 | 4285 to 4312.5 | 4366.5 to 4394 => -0.12 mag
